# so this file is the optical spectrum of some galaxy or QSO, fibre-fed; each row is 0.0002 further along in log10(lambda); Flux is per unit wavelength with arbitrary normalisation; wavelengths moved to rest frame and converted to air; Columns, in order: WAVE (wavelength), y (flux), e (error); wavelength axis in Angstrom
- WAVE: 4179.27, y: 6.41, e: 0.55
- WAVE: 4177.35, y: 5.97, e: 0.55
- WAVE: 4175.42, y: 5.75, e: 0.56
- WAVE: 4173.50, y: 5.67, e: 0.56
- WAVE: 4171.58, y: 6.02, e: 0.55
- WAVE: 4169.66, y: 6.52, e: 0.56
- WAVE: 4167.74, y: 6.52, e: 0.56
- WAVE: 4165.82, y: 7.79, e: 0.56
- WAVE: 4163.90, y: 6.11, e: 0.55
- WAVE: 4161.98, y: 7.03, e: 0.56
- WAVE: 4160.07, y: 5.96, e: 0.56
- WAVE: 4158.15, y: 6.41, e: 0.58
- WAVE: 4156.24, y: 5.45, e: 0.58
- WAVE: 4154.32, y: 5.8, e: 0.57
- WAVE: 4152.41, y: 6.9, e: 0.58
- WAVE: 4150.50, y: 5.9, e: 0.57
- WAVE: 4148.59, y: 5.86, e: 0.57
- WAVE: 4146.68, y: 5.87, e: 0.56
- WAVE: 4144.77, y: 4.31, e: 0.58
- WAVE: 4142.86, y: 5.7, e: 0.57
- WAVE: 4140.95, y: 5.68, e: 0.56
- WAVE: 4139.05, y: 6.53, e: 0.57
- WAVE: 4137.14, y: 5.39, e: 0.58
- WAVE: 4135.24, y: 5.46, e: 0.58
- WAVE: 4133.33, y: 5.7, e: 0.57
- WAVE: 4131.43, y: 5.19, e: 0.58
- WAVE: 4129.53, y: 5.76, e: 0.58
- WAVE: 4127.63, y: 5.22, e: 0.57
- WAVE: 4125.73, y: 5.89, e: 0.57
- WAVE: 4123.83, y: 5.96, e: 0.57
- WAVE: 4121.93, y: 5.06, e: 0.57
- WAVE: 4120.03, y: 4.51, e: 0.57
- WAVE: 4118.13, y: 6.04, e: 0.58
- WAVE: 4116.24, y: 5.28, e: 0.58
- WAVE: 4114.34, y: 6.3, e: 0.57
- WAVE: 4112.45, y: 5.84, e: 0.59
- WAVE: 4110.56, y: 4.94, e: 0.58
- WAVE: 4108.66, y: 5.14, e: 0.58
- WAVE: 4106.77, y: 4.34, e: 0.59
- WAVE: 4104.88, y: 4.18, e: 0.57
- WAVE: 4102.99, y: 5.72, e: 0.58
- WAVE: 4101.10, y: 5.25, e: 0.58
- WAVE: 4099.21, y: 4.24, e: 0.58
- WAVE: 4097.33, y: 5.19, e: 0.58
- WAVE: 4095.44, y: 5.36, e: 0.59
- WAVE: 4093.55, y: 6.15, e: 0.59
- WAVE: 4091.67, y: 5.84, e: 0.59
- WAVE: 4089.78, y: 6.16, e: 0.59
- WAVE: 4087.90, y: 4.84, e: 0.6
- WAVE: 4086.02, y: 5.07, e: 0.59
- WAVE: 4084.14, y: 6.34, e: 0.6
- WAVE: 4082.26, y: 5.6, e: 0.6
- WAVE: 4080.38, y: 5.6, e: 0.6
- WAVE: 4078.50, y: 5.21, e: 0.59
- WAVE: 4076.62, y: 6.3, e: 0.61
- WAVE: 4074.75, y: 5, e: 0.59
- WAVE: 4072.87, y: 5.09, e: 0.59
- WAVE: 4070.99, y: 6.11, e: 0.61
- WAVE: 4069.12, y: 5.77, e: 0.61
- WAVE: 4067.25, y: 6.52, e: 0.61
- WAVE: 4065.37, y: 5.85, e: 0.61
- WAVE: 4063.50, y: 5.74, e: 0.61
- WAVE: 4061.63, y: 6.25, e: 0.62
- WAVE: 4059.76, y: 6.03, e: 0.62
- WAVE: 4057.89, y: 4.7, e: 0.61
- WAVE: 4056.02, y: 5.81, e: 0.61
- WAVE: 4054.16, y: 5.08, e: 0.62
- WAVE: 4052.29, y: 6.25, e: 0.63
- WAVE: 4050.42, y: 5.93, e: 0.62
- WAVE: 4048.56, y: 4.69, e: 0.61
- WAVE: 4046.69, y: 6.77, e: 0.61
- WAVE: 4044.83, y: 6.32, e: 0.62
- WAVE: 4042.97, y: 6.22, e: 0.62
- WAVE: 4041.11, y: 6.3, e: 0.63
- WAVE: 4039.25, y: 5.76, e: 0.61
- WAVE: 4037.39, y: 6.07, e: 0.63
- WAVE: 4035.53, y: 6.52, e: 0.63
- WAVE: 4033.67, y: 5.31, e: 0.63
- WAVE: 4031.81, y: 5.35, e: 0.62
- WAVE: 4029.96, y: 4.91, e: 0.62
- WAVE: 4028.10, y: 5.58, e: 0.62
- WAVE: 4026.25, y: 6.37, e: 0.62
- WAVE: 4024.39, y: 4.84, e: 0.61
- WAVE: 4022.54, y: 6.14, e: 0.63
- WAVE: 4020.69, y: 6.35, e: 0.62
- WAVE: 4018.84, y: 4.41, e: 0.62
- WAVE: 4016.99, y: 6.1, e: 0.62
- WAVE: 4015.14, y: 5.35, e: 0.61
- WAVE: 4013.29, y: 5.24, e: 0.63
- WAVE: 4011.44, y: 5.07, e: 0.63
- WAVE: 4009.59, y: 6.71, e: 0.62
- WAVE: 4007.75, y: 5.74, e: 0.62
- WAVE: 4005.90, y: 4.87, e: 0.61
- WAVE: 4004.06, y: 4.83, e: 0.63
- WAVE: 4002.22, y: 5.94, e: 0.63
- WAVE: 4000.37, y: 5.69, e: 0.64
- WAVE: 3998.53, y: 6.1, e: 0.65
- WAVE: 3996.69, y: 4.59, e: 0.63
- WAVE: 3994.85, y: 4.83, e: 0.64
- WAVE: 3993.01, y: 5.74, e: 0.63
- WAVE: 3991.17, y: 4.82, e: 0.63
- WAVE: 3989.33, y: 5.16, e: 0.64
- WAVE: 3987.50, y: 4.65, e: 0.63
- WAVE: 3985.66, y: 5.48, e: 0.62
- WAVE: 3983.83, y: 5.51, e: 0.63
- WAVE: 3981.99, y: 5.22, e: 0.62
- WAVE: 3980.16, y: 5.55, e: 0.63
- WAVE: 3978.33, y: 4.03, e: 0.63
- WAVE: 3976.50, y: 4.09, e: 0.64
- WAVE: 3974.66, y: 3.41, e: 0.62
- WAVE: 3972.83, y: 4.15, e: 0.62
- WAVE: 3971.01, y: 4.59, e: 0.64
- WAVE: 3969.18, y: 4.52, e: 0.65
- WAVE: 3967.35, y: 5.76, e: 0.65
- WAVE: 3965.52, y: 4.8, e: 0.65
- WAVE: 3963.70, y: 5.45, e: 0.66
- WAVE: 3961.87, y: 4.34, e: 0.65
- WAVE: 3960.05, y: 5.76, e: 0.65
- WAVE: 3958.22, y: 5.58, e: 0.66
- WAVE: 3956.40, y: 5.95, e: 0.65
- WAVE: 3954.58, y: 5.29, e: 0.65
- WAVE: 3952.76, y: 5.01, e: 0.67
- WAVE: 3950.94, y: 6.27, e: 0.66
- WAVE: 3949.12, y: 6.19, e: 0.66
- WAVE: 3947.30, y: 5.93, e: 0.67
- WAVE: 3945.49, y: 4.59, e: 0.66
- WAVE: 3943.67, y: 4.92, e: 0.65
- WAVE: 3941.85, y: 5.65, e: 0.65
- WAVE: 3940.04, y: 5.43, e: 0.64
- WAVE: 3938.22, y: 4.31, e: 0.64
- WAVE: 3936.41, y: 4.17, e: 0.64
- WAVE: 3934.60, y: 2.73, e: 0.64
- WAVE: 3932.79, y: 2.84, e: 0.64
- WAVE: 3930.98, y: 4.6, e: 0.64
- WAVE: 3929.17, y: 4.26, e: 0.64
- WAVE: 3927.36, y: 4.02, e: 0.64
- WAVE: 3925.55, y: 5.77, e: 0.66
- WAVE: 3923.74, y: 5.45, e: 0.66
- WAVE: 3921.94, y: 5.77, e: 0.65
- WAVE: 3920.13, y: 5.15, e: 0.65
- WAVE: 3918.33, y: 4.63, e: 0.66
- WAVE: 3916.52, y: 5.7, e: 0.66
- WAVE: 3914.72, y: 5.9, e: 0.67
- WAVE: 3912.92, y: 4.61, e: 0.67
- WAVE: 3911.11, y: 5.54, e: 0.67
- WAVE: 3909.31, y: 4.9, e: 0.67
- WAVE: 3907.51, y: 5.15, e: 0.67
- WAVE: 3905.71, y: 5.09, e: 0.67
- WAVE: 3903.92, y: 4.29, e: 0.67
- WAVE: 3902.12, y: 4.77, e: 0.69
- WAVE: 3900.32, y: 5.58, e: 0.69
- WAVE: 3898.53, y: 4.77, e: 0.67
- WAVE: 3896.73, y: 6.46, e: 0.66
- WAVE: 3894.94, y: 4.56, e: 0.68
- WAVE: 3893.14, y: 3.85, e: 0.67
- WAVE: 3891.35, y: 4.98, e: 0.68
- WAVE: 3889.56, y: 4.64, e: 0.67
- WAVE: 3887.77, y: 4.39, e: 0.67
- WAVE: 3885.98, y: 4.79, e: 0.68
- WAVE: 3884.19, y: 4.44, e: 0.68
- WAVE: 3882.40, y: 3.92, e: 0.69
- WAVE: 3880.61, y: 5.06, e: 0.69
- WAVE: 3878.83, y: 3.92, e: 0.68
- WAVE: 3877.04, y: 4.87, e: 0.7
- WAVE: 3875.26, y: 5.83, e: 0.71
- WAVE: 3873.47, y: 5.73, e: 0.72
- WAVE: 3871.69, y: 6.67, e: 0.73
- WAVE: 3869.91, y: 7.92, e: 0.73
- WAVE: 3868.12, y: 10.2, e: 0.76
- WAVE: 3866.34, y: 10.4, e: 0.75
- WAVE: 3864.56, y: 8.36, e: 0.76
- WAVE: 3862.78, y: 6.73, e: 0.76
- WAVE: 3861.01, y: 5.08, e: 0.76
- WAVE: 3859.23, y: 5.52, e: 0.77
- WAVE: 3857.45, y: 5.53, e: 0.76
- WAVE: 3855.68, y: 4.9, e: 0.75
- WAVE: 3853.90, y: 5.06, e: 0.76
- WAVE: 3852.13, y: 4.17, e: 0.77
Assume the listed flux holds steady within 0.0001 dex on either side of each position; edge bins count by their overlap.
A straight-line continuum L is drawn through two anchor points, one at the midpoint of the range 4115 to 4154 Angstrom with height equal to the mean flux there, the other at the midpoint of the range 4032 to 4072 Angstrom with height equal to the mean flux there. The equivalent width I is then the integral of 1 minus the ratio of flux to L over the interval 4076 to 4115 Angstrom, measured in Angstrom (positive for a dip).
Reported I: 2.4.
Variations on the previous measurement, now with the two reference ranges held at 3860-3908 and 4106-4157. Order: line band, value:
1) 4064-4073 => -0.6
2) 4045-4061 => -0.3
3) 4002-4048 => -0.9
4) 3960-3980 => 3.6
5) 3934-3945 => 2.0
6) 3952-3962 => 0.4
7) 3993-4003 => 0.3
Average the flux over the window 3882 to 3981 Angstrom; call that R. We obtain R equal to 4.9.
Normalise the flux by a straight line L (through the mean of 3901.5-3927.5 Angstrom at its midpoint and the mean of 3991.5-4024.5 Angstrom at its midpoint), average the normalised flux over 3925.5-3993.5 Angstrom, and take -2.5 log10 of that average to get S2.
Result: 0.089 mag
